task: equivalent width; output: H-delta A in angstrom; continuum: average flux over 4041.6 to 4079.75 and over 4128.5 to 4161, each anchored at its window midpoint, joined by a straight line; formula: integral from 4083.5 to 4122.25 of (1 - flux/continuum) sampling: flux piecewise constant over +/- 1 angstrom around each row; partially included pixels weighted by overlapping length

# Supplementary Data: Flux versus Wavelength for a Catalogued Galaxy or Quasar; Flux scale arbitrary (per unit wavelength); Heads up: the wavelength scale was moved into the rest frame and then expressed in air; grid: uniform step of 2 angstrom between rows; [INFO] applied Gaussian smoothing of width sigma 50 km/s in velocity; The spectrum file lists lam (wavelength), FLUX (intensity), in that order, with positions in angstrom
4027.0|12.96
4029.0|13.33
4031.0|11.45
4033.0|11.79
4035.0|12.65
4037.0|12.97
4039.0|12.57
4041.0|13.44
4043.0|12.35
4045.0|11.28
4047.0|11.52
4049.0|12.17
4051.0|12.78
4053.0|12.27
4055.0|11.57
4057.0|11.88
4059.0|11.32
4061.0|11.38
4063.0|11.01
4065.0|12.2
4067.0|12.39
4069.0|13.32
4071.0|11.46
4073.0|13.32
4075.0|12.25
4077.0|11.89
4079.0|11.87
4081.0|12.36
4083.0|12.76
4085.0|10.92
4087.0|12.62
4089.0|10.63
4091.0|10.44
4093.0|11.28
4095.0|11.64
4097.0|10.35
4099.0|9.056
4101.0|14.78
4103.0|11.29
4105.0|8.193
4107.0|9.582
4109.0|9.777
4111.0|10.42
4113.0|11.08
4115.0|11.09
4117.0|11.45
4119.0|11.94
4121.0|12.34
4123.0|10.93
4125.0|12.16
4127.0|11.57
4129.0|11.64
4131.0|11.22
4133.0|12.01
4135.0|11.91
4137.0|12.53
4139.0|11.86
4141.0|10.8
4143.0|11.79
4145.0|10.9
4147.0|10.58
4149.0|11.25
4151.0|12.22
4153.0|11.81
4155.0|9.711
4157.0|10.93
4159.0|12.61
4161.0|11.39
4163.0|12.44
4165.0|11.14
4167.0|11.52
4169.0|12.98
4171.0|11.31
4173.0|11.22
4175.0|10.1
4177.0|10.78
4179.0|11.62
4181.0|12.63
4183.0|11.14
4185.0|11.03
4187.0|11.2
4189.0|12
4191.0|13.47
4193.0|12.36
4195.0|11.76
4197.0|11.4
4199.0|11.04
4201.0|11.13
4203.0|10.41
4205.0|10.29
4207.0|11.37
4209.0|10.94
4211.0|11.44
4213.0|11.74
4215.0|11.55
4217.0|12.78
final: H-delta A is 2.4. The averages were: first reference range 12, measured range 11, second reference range 11.5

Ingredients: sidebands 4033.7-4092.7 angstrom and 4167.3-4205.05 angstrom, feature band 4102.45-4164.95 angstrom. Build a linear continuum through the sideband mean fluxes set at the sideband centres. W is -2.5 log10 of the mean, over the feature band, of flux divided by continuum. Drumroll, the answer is 0.04 mag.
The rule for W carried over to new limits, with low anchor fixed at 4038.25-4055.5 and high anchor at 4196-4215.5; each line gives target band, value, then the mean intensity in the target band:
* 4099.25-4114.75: 0.111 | 10.7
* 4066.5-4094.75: 0.004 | 11.9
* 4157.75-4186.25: -0.019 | 11.6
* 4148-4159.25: 0.013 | 11.3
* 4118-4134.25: -0.005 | 11.7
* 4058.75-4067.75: 0.041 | 11.7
